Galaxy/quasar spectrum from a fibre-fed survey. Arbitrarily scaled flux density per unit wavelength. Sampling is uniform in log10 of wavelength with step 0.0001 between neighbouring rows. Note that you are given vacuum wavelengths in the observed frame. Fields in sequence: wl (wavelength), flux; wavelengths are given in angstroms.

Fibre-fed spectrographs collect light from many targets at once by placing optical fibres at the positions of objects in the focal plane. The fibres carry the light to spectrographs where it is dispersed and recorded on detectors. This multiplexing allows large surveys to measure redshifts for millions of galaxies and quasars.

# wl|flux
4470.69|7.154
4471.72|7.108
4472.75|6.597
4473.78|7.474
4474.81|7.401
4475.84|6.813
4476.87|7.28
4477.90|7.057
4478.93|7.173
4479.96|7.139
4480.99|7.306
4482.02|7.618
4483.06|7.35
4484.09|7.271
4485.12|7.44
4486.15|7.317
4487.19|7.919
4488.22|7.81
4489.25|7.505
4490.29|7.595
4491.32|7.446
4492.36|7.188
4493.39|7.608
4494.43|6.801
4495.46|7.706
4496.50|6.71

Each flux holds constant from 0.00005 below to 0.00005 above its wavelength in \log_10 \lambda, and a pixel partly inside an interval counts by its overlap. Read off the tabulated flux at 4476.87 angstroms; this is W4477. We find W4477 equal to 7.28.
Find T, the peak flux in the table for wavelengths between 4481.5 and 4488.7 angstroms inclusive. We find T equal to 7.919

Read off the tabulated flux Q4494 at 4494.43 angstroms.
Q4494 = 6.801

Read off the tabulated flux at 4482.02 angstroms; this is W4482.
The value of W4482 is 7.618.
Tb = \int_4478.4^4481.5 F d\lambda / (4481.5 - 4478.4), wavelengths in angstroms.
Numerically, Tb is 7.22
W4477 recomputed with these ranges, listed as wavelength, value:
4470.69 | 7.154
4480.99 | 7.306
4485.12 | 7.44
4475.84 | 6.813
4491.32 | 7.446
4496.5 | 6.71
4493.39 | 7.608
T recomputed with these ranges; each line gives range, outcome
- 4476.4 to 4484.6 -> 7.618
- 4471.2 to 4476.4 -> 7.474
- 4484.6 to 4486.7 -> 7.44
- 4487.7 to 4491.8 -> 7.81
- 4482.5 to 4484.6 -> 7.35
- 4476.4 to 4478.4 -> 7.28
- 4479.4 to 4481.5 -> 7.306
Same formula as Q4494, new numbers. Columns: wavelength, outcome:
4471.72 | 7.108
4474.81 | 7.401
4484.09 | 7.271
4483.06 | 7.35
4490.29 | 7.595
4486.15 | 7.317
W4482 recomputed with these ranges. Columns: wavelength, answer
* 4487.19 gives 7.919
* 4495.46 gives 7.706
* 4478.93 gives 7.173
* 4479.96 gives 7.139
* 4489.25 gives 7.505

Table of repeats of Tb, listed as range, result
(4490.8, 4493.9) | 7.42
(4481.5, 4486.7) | 7.39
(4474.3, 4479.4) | 7.15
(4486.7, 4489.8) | 7.74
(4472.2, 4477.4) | 7.12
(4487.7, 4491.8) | 7.6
